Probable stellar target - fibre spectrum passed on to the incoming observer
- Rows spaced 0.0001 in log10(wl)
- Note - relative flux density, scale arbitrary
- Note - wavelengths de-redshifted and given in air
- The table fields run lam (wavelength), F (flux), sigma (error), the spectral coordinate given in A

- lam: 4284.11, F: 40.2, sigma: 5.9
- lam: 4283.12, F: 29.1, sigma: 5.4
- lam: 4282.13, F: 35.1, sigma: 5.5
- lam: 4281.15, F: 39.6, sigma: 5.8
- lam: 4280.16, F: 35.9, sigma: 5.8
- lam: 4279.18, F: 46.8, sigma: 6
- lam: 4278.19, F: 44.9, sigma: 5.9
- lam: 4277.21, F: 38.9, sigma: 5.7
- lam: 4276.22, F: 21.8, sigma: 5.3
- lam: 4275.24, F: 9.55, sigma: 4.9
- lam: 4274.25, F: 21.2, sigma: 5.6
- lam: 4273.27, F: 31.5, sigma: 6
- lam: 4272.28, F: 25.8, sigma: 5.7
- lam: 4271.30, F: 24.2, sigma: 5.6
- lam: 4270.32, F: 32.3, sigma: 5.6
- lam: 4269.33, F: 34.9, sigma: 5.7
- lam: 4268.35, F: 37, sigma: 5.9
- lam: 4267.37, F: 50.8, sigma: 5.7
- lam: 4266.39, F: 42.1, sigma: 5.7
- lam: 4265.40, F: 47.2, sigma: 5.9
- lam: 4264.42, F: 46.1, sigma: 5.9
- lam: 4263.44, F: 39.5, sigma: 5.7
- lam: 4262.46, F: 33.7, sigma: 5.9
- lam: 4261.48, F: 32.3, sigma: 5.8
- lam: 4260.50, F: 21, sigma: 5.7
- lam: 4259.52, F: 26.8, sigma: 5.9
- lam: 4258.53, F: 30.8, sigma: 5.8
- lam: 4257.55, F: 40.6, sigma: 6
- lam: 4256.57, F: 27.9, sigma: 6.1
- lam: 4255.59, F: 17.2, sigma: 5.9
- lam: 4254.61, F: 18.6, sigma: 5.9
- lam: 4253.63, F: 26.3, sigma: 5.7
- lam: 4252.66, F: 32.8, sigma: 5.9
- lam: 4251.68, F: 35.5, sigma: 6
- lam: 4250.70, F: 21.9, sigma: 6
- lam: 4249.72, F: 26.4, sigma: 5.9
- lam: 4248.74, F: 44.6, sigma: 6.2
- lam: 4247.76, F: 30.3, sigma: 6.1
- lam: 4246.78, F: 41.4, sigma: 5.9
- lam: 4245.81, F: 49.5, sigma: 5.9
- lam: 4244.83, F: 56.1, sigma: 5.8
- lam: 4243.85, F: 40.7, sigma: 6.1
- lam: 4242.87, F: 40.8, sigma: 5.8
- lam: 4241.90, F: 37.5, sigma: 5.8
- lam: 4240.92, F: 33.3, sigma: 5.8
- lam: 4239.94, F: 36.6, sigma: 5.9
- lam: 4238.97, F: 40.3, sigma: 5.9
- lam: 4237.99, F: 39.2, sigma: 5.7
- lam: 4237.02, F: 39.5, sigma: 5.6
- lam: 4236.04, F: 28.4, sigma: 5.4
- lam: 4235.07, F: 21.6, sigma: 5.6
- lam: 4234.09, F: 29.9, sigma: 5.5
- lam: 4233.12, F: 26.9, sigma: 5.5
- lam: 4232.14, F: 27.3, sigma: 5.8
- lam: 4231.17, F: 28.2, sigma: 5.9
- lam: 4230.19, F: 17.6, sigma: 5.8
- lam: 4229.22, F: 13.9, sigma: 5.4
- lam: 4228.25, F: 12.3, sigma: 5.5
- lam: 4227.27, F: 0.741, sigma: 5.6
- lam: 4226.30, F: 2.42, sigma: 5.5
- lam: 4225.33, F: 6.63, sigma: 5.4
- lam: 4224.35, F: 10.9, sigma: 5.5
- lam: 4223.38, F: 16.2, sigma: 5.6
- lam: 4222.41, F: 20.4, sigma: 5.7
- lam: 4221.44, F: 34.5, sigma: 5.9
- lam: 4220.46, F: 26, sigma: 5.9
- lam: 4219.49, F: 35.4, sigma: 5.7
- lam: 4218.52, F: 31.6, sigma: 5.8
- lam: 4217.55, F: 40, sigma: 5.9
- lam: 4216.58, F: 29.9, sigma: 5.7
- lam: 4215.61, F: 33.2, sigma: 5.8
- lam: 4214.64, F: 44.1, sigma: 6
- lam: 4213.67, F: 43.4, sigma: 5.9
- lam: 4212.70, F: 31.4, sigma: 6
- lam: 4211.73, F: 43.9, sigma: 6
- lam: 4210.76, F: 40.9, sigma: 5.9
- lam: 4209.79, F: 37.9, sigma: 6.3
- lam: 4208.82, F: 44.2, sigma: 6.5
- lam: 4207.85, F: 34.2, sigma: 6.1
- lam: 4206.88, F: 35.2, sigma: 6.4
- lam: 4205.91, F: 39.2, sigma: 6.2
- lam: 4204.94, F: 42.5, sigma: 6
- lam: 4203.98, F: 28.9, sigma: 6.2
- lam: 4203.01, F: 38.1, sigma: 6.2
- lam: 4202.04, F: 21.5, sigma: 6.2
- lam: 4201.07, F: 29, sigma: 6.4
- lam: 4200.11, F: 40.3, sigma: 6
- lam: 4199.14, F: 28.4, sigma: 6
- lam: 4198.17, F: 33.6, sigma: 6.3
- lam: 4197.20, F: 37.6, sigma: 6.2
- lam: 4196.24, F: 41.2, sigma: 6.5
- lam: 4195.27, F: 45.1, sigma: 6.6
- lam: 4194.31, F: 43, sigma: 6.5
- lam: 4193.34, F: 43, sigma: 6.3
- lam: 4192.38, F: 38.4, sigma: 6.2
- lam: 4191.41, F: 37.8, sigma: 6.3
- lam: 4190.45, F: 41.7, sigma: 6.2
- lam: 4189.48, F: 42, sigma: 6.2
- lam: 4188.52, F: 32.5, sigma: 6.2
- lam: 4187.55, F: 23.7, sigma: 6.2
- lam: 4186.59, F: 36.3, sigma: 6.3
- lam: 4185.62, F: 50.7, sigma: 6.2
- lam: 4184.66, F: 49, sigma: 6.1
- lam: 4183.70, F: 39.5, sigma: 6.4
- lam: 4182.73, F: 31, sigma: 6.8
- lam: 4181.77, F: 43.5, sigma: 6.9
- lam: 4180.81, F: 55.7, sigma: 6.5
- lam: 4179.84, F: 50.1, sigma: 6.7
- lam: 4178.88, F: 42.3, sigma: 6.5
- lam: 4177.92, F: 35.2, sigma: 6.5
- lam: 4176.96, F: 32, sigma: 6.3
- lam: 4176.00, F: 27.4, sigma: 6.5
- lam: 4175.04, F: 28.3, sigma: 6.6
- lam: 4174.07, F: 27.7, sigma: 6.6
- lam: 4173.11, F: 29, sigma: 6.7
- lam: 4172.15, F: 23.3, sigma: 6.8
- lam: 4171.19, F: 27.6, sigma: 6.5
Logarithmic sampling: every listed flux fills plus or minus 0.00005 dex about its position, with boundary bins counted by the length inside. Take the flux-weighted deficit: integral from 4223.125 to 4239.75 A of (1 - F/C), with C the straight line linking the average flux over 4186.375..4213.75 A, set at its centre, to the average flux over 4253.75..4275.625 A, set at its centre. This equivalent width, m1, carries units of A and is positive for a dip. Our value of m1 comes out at 6.1 A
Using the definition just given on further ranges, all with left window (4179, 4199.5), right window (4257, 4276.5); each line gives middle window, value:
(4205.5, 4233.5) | 7.22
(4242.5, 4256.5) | 0.08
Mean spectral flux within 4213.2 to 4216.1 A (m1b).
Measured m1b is 40.2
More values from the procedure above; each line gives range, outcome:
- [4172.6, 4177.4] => 28.8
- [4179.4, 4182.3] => 49.4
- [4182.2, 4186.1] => 42.6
